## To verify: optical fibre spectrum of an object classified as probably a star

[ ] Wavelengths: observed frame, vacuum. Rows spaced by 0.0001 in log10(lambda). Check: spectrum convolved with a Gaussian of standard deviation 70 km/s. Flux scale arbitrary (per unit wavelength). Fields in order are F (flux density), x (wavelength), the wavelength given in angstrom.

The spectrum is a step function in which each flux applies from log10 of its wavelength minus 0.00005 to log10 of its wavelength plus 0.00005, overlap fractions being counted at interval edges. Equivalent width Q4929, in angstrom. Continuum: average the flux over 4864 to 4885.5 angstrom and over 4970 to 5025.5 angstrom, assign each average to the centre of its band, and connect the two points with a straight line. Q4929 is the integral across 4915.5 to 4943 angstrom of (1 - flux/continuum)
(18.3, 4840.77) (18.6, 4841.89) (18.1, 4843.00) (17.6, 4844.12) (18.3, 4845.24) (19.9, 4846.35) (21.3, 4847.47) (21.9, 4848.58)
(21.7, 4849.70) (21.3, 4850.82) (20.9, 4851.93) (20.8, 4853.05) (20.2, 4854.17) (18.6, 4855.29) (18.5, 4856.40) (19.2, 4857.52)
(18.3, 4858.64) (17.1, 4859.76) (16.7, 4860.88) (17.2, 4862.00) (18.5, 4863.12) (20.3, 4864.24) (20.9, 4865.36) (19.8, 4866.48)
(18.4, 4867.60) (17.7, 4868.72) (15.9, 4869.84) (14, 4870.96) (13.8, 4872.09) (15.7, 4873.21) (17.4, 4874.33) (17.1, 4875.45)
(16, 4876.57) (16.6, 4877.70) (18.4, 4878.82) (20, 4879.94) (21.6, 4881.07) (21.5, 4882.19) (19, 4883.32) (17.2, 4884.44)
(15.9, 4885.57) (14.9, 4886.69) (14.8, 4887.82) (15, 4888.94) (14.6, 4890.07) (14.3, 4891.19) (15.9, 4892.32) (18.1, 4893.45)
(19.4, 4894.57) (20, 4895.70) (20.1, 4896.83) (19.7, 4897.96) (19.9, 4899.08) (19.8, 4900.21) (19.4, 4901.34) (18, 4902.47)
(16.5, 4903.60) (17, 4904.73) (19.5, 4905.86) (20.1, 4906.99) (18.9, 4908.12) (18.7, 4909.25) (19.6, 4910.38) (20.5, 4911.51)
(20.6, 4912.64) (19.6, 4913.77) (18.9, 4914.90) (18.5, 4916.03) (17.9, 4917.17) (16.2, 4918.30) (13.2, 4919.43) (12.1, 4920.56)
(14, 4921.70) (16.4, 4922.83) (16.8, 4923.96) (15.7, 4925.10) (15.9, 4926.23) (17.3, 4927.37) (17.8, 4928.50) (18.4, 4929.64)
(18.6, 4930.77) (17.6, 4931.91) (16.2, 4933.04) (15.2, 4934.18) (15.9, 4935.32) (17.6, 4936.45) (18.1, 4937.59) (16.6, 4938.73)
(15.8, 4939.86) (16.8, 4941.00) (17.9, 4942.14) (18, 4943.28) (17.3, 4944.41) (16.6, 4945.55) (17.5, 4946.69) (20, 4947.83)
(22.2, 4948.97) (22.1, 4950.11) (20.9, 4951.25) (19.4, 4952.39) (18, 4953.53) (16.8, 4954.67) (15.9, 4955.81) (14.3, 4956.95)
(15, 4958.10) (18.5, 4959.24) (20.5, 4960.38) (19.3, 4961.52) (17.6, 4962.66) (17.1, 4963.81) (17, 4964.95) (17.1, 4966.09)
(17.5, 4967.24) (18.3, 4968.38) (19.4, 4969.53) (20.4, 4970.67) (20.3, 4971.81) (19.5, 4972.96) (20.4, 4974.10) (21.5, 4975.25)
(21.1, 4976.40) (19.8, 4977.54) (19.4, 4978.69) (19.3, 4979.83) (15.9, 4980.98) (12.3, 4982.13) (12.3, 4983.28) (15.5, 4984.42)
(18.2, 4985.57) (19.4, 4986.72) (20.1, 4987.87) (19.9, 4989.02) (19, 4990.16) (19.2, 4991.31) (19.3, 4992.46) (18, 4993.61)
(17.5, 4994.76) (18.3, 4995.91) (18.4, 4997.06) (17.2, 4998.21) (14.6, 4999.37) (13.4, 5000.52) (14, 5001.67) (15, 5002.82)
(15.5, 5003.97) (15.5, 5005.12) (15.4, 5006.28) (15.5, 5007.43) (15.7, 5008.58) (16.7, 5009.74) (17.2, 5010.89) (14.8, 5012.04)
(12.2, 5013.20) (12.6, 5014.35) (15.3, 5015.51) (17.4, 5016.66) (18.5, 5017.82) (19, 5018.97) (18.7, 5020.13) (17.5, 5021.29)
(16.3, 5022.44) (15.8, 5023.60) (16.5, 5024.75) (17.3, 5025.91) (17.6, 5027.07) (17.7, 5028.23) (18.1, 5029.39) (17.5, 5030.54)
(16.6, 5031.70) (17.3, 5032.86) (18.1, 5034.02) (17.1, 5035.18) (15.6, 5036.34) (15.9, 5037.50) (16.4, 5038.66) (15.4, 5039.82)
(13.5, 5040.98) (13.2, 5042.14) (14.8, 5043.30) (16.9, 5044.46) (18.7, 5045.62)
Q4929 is 1.63 angstrom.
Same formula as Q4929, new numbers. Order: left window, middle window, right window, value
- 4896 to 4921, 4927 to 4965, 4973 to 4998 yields 1.3 angstrom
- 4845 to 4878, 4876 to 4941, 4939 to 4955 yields 3.3 angstrom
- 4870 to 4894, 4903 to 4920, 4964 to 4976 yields -0.8 angstrom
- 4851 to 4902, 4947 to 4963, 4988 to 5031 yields -1.2 angstrom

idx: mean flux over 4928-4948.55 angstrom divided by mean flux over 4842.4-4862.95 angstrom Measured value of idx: 0.90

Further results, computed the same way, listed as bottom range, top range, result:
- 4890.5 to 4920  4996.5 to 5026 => 0.87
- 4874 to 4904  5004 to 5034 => 0.93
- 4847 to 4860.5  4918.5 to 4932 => 0.81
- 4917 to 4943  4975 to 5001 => 1.08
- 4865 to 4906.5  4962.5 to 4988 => 1.03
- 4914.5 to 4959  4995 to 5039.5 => 0.95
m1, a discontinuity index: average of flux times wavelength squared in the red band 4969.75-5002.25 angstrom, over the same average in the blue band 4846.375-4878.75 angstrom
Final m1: 1.03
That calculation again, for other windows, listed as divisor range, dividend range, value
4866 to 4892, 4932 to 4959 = 1.07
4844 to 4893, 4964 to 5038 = 1.01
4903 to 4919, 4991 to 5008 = 0.91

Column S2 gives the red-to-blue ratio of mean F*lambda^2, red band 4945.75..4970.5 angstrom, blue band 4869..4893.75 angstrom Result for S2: 1.1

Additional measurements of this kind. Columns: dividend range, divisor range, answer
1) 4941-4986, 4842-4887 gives 1.03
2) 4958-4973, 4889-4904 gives 1.05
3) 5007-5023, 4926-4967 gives 0.94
